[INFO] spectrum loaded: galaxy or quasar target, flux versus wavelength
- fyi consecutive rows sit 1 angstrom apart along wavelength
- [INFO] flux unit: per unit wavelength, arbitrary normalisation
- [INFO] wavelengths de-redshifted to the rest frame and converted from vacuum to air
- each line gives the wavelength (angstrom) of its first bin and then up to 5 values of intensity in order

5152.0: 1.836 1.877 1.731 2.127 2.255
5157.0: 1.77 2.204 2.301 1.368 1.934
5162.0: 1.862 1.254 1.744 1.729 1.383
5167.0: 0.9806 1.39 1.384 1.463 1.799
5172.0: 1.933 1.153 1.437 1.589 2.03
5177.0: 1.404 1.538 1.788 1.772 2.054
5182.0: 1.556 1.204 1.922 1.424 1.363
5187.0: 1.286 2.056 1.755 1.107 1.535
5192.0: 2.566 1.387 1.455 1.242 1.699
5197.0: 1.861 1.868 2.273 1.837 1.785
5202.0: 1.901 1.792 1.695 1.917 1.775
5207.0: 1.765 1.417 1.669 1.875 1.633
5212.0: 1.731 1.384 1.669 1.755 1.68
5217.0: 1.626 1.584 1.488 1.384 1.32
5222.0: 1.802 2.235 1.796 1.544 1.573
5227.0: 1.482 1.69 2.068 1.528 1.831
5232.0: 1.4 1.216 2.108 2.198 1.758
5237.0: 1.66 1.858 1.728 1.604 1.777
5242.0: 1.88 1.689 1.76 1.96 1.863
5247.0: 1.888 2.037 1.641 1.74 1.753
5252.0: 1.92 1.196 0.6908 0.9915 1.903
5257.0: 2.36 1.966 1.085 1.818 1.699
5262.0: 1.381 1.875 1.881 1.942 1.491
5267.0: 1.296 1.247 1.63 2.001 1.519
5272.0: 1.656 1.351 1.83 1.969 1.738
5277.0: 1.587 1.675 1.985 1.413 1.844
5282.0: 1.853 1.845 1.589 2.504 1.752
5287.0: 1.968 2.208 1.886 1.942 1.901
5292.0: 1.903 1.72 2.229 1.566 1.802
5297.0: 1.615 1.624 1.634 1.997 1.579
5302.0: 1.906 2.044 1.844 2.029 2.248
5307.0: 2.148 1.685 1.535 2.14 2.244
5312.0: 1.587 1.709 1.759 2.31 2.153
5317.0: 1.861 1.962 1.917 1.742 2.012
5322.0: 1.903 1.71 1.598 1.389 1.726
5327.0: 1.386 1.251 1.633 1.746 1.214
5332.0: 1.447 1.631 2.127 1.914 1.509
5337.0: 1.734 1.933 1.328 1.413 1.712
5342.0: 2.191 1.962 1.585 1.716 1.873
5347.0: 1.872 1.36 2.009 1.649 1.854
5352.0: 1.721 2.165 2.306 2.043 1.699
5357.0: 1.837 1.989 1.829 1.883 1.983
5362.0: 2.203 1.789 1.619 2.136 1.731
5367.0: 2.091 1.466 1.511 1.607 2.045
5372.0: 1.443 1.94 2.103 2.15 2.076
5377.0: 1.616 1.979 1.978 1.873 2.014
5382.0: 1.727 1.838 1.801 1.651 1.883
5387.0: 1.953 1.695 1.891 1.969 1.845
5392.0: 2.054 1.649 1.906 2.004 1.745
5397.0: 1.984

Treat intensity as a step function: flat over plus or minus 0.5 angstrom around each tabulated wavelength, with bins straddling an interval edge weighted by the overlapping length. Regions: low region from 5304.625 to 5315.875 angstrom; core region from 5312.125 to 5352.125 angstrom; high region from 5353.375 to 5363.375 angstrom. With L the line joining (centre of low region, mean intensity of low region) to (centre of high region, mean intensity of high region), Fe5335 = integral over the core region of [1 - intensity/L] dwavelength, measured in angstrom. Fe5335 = 4.47 angstrom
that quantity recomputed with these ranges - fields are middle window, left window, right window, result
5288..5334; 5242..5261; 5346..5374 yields -0.8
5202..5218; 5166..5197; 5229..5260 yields -0.6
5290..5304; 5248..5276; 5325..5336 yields -1.8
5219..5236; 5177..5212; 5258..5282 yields -0.1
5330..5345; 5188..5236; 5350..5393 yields 1.2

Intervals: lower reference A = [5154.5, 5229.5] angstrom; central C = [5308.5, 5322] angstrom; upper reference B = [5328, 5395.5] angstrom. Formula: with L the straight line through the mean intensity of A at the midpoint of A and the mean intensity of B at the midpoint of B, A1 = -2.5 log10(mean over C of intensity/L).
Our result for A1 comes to -0.08 mag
